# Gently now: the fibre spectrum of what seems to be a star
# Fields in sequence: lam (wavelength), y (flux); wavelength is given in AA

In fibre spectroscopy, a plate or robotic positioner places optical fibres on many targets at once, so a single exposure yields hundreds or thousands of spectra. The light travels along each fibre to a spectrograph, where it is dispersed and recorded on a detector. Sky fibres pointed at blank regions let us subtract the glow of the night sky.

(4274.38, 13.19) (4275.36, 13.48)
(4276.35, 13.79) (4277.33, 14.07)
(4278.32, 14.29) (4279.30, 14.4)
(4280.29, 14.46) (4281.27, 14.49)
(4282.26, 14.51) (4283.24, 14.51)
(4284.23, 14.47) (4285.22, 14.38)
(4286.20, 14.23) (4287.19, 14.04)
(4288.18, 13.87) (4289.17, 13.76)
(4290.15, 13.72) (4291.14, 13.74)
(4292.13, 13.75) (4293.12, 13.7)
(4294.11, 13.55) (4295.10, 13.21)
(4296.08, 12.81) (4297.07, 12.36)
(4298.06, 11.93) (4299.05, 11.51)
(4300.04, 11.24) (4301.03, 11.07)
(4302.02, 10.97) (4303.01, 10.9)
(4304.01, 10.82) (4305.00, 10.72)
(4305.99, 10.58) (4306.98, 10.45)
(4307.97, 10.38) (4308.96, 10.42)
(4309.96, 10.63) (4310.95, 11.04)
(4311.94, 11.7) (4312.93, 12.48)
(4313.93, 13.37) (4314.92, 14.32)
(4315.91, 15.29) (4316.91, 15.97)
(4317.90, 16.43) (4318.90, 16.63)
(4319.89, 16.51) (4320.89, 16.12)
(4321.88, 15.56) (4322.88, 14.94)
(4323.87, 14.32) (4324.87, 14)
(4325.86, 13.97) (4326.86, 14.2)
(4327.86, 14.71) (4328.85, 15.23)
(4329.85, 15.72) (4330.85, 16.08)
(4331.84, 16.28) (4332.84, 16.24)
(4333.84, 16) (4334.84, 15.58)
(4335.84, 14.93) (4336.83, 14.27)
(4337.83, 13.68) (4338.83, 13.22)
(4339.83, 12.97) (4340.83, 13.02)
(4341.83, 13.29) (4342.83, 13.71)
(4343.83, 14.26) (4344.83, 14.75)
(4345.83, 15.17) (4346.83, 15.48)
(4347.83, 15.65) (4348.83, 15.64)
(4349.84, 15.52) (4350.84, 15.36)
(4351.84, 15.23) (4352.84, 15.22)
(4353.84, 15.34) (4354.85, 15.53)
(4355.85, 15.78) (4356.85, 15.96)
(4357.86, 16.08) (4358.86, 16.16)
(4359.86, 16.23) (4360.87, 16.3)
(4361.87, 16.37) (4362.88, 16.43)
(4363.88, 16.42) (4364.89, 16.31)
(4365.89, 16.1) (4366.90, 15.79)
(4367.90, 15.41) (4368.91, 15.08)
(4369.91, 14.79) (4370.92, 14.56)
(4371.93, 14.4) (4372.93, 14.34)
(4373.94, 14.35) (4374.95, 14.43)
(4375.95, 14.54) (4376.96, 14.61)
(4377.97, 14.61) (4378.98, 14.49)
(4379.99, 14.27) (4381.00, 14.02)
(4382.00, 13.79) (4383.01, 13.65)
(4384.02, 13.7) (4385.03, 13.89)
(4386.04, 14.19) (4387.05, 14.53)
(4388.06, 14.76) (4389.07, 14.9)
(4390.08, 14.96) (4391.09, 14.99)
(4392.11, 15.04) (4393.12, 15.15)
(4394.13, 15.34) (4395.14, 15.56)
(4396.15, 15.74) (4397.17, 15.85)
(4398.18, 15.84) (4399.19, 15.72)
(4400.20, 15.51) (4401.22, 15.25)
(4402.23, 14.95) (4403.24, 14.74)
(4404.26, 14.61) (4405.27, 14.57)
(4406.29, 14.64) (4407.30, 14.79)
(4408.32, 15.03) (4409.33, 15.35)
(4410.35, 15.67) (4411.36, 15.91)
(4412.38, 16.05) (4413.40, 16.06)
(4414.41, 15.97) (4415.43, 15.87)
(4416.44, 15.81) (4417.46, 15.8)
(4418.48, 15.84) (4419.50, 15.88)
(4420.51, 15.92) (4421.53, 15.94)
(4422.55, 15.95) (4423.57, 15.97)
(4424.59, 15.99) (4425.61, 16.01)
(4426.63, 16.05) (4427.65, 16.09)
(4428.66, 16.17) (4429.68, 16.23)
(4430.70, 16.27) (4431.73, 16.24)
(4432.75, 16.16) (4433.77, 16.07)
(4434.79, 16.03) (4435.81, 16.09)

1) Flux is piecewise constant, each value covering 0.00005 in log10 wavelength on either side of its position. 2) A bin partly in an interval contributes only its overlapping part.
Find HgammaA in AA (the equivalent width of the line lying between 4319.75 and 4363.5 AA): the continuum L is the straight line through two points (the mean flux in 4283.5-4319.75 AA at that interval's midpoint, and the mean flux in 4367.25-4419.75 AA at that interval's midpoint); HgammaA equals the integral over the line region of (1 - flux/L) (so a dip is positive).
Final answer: -4.37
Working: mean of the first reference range 12.8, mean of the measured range 15.2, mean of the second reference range 15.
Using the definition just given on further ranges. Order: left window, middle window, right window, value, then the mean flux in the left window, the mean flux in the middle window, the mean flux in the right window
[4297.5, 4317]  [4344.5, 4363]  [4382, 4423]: -3.1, 11.7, 15.7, 15.2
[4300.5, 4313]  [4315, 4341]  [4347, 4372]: -4.7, 10.9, 15.1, 15.7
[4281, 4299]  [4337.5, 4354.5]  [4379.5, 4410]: -0.3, 13.7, 14.6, 14.8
